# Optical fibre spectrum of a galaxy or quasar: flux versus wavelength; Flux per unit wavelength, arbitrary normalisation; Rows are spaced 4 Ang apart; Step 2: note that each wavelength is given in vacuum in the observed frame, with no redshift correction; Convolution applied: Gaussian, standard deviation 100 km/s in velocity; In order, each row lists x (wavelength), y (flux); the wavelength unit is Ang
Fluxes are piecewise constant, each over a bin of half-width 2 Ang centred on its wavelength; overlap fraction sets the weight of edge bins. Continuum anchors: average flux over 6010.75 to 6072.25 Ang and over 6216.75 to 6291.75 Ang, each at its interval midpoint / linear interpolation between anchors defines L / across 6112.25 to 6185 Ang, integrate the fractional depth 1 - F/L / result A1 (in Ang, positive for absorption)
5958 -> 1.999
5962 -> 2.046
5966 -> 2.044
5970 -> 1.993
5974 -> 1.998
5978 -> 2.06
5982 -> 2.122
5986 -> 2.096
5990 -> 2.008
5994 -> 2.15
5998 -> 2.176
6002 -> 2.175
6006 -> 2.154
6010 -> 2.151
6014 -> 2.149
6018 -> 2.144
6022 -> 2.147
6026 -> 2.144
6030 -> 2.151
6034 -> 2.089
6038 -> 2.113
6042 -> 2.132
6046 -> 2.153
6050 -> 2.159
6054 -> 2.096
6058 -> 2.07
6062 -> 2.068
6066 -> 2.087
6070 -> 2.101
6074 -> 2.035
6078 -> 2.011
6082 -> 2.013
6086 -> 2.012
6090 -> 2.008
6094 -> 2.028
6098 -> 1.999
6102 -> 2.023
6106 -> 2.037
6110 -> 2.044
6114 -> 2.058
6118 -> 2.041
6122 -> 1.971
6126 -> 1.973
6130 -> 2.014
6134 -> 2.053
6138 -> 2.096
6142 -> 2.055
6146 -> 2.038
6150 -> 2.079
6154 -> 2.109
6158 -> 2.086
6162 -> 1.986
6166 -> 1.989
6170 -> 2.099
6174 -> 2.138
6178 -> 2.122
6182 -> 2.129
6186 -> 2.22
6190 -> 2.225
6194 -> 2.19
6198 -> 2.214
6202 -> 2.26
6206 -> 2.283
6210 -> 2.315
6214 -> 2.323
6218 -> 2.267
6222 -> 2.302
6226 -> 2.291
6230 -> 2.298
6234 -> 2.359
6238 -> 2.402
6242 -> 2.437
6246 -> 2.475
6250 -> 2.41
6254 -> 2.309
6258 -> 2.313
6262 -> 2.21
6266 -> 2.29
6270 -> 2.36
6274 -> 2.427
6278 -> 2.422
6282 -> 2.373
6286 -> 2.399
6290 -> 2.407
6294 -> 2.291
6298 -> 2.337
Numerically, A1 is 5.8 Ang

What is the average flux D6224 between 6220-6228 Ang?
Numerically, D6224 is 2.3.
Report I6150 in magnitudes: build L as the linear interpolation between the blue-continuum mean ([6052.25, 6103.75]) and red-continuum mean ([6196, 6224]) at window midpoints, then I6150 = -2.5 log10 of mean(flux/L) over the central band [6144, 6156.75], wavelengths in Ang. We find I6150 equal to 0.05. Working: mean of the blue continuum 2.04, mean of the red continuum 2.28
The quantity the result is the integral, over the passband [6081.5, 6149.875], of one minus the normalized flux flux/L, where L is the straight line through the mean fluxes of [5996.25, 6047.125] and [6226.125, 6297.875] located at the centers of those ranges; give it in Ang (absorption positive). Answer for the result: 6.1 Ang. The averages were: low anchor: 2.14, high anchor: 2.36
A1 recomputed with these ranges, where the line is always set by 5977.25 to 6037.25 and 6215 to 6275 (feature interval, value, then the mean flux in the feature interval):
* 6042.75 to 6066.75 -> 0.70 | 2.11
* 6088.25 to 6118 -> 2.49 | 2.03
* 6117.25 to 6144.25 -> 2.54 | 2.03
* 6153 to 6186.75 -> 2.70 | 2.09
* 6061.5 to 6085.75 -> 1.55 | 2.05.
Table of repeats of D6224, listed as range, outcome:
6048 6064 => 2.1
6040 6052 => 2.15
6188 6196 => 2.21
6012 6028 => 2.15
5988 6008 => 2.13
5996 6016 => 2.16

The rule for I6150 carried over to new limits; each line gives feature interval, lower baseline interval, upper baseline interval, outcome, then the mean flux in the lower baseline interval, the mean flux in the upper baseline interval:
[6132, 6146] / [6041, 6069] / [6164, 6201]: 0.04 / 2.11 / 2.15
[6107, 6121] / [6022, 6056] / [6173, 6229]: 0.07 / 2.13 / 2.24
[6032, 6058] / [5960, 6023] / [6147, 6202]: -0.01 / 2.1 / 2.13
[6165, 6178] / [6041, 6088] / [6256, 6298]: 0.06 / 2.08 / 2.35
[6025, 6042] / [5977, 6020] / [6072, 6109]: -0.02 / 2.13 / 2.02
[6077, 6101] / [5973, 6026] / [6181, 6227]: 0.09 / 2.12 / 2.25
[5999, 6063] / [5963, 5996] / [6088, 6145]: -0.04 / 2.06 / 2.03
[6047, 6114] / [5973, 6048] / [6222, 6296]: 0.07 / 2.12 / 2.36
